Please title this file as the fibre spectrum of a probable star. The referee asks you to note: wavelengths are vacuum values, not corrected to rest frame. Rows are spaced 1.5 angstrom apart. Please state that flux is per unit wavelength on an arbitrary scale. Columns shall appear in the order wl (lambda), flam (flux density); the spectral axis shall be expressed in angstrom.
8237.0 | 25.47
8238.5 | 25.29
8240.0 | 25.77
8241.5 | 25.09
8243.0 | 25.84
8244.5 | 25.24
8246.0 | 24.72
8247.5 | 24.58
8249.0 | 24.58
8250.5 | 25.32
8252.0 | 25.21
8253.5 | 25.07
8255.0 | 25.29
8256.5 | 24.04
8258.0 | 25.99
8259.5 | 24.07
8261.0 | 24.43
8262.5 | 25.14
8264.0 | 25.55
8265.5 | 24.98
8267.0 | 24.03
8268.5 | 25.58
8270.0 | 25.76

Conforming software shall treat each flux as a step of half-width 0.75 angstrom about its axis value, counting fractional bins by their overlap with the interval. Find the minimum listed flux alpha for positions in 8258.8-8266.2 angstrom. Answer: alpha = 24.07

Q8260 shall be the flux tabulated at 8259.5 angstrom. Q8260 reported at 24.07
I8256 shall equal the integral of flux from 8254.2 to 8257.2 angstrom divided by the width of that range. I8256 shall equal 24.7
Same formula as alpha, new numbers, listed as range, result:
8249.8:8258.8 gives 24.04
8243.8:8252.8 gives 24.58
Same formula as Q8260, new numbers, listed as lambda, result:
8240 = 25.77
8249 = 24.58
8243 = 25.84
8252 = 25.21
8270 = 25.76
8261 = 24.43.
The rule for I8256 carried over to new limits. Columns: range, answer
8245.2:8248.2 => 24.7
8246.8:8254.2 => 25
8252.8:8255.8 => 25.2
